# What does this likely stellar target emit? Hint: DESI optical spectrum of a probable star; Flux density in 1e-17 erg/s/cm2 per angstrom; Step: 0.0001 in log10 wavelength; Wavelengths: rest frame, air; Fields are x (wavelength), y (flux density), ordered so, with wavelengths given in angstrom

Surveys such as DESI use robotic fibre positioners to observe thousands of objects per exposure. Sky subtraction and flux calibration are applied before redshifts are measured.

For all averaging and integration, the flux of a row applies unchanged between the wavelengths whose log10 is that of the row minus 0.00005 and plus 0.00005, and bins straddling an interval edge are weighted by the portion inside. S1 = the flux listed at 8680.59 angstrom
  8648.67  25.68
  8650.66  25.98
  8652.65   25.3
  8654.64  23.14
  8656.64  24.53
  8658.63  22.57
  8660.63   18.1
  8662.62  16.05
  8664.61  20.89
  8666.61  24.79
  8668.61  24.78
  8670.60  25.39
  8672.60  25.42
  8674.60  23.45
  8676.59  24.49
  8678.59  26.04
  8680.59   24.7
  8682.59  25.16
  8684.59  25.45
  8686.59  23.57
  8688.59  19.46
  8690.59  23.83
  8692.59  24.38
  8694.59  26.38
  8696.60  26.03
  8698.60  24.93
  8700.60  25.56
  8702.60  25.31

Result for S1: 24.7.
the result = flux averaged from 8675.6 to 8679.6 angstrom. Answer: 25.2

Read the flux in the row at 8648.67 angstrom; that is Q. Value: 25.68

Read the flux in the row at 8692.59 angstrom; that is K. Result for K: 24.38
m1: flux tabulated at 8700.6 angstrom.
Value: 25.56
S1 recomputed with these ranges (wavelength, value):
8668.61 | 24.78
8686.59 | 23.57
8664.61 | 20.89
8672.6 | 25.42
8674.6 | 23.45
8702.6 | 25.31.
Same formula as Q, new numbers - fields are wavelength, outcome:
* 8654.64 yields 23.14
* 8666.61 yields 24.79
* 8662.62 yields 16.05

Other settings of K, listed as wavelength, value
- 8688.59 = 19.46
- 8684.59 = 25.45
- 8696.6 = 26.03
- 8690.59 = 23.83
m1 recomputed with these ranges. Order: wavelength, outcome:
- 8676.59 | 24.49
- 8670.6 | 25.39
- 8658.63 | 22.57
